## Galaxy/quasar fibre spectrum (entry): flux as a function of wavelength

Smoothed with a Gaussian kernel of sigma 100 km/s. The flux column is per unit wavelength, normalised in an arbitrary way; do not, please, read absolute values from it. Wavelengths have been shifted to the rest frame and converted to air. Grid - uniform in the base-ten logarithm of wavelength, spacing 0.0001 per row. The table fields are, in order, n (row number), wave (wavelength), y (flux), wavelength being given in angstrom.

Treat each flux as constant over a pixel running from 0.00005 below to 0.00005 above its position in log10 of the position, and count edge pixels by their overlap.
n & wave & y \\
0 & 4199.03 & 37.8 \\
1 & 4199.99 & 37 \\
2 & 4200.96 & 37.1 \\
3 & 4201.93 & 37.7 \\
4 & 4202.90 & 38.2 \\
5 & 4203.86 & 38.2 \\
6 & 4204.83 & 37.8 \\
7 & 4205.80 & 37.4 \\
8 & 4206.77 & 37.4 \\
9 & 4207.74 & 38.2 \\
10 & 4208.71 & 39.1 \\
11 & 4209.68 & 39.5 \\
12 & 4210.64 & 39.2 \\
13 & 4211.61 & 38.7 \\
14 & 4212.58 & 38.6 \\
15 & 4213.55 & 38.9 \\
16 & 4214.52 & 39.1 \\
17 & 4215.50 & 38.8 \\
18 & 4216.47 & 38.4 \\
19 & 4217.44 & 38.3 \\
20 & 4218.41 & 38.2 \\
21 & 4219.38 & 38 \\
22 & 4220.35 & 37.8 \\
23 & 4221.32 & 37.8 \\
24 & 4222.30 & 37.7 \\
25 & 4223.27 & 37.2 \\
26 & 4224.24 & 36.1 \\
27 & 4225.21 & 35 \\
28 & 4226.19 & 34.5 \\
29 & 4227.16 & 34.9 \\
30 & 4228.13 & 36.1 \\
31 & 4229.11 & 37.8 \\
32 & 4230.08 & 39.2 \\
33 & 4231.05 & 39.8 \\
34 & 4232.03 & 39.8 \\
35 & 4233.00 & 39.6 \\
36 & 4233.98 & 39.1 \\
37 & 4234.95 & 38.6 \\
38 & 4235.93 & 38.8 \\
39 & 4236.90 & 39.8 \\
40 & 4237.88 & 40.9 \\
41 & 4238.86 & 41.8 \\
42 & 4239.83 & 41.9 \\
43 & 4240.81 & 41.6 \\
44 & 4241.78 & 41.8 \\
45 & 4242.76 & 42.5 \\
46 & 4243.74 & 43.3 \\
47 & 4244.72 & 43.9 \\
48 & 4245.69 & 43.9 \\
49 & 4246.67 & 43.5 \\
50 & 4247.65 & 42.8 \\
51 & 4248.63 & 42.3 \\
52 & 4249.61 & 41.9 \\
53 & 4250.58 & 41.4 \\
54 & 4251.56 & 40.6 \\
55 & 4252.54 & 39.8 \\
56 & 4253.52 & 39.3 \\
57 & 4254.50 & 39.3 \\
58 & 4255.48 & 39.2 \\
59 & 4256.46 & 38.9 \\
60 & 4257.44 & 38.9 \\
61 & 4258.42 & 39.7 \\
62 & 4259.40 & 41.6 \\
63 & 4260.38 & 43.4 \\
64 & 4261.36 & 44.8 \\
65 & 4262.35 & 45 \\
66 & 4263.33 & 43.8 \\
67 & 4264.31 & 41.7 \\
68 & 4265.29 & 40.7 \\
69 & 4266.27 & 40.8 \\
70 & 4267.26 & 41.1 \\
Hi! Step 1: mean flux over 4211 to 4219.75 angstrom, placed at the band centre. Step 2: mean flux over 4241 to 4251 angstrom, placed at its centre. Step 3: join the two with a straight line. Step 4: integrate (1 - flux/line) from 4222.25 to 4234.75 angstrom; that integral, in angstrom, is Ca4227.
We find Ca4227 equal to 0.9 angstrom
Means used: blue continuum 38.5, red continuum 42.7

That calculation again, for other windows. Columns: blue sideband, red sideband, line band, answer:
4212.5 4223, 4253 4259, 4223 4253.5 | -1.0 angstrom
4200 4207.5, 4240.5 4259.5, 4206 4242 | 0.6 angstrom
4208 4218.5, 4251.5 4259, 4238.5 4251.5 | -1.1 angstrom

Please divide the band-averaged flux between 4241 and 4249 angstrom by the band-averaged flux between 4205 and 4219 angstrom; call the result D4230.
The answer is 1.1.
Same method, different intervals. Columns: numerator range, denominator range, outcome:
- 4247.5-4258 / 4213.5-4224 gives 1.06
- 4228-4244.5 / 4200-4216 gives 1.05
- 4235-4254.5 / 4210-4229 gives 1.11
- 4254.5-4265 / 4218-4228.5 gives 1.13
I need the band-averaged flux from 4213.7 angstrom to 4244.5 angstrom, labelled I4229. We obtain 38.9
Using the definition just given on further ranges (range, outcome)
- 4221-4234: 37.4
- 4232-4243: 40.5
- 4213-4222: 38.3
